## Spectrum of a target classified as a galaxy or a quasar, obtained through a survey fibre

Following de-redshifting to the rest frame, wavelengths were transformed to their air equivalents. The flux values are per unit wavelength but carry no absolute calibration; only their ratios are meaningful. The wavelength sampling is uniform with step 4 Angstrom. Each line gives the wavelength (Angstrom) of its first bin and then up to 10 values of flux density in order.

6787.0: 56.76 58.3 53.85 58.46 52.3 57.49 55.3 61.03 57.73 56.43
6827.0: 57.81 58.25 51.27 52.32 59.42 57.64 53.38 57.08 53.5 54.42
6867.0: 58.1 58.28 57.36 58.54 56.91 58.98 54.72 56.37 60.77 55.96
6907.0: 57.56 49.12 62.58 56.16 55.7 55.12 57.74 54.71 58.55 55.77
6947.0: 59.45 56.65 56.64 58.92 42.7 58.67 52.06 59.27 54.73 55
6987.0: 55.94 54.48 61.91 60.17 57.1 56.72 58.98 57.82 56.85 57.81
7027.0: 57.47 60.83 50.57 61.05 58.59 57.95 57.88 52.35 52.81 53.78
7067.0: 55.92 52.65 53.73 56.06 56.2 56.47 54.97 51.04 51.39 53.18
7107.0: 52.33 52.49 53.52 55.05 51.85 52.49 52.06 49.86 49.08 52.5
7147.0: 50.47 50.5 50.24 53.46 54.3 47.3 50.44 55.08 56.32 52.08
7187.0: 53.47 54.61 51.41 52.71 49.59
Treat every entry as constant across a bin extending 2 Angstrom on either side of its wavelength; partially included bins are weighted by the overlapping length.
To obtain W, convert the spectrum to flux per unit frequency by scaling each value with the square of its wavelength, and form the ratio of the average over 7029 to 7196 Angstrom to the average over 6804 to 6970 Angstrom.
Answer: 1.0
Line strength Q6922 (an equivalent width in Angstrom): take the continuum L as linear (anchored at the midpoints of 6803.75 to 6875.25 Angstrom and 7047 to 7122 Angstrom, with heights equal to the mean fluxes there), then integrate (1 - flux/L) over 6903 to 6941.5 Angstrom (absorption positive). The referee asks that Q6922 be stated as -0.5 Angstrom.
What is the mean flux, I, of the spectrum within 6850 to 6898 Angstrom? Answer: 56.6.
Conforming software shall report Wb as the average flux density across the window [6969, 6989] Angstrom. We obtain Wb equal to 55.4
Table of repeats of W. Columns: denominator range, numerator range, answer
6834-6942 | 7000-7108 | 1.04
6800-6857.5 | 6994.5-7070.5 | 1.07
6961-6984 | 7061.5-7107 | 1.04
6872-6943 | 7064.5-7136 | 0.99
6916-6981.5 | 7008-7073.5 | 1.04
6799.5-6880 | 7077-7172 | 1.01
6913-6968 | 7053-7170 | 0.98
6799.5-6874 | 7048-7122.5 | 1.03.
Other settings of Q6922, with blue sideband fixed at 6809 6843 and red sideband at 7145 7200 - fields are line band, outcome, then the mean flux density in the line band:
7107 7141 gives 0.53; 52.1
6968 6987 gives -0.30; 55.5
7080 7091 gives -0.56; 56.1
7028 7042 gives -0.94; 57.6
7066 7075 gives -0.08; 54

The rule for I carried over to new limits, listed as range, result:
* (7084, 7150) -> 52.5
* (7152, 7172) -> 51.2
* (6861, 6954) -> 56.9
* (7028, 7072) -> 56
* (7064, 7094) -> 55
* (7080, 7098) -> 54.6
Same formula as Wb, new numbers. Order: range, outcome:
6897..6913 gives 55.9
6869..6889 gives 58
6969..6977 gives 55.7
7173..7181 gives 55.7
